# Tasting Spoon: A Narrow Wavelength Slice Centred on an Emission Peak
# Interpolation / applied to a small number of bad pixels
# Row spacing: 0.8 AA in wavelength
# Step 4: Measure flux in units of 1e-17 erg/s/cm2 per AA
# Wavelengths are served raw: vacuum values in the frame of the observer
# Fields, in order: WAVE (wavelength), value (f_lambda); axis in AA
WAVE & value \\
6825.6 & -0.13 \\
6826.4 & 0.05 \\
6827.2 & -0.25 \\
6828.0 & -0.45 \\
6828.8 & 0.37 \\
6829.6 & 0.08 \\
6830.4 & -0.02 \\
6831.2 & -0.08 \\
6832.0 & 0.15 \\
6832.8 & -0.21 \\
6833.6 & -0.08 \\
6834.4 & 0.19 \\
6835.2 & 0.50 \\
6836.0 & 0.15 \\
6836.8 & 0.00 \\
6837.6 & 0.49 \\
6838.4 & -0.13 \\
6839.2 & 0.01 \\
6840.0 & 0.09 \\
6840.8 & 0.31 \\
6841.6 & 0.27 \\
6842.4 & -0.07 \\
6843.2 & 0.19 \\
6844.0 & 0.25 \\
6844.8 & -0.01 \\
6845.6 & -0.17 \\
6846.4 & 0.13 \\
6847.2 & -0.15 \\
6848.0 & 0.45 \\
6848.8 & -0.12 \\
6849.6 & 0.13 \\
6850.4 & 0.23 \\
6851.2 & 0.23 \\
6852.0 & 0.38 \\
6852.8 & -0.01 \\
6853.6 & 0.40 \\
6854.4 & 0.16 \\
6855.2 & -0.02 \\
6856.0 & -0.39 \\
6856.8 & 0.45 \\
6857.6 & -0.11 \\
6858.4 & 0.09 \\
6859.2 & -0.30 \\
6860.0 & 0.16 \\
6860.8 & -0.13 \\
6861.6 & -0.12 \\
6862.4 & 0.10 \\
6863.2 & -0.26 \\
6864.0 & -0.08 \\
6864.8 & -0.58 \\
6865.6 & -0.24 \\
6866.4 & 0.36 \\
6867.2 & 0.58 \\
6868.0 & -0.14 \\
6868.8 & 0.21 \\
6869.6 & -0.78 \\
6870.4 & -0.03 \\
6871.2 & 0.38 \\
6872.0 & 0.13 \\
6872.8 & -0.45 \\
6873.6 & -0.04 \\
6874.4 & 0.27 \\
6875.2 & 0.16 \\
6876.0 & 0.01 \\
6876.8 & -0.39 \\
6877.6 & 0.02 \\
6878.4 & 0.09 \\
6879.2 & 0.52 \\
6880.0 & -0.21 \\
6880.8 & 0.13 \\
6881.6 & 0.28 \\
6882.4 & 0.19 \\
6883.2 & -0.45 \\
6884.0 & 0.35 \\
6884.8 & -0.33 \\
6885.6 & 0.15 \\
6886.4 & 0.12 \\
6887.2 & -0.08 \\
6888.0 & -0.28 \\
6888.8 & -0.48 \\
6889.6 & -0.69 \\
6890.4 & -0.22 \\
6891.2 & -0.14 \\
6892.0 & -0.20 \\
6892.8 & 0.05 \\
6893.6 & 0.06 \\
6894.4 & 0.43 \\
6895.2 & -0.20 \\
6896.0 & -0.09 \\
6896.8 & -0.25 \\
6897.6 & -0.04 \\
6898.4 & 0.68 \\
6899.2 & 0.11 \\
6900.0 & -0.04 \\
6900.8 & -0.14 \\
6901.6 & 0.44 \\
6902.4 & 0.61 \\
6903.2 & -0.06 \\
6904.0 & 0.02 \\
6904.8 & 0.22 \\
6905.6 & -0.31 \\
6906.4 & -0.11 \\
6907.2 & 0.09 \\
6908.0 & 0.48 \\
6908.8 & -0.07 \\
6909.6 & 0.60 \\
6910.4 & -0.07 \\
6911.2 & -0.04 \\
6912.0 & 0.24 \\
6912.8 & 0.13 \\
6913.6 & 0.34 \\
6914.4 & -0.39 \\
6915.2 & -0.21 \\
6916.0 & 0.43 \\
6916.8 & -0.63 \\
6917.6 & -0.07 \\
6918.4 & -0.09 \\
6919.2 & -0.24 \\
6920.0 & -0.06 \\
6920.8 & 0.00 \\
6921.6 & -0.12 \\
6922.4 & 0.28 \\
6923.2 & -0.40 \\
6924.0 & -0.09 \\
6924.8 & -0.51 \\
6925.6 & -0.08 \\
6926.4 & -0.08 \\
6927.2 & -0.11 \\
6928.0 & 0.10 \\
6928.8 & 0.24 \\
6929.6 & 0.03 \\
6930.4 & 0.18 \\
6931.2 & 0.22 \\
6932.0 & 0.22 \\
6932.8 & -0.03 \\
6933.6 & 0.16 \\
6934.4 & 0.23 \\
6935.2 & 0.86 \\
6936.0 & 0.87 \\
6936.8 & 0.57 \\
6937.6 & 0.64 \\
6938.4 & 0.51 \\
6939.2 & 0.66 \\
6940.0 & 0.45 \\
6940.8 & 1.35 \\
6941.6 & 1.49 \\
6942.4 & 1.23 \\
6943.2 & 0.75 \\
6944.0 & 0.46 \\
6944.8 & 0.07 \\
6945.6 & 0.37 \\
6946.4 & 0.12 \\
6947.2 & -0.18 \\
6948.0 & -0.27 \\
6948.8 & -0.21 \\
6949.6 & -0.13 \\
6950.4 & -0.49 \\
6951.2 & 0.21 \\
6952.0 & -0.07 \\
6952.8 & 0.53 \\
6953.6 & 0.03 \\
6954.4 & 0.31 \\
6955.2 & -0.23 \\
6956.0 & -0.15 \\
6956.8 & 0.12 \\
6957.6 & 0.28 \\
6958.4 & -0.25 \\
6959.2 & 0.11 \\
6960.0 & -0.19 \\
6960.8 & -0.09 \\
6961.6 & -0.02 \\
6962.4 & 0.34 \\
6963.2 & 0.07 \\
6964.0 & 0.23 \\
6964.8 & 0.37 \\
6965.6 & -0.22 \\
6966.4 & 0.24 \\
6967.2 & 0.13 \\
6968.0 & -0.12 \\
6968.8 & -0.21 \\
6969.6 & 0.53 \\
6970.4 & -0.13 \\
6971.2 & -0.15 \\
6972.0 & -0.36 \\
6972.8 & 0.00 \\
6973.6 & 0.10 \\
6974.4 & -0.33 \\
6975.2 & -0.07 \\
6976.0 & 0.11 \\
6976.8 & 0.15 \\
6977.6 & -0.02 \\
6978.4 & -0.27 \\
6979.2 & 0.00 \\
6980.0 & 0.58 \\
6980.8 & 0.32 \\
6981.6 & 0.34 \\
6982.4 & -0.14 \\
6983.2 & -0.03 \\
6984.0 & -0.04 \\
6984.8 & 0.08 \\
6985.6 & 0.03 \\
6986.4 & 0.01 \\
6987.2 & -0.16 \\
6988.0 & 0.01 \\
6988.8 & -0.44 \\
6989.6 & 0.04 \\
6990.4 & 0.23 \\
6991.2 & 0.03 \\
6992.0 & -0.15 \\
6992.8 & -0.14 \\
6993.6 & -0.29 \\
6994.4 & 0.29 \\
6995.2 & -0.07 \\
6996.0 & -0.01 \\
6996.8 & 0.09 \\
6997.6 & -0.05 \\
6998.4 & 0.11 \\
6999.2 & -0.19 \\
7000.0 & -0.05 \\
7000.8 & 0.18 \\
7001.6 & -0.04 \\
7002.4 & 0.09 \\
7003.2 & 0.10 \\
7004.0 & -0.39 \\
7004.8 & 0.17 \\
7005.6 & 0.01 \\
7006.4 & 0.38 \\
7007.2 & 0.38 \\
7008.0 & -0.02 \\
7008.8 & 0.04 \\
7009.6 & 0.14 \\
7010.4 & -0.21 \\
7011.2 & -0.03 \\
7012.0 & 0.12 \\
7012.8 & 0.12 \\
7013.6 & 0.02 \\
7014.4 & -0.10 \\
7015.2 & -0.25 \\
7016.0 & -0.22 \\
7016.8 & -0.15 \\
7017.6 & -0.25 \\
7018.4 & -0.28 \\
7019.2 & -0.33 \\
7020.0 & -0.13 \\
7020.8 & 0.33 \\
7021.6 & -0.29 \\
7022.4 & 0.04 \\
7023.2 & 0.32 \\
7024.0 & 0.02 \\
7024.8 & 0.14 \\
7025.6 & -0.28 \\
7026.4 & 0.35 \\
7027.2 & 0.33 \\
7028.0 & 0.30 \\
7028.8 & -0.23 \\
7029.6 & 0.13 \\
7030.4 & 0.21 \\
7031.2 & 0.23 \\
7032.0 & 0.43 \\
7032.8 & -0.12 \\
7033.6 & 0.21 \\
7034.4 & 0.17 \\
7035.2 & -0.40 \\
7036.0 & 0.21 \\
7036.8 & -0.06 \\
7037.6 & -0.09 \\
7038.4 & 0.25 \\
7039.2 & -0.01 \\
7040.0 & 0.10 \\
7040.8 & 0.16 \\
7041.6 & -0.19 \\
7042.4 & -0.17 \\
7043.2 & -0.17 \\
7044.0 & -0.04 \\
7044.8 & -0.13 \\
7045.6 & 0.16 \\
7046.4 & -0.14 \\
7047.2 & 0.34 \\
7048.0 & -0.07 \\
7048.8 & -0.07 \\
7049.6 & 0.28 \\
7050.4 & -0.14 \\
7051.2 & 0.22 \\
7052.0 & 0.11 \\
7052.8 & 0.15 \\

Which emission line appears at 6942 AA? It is [O II] 3727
